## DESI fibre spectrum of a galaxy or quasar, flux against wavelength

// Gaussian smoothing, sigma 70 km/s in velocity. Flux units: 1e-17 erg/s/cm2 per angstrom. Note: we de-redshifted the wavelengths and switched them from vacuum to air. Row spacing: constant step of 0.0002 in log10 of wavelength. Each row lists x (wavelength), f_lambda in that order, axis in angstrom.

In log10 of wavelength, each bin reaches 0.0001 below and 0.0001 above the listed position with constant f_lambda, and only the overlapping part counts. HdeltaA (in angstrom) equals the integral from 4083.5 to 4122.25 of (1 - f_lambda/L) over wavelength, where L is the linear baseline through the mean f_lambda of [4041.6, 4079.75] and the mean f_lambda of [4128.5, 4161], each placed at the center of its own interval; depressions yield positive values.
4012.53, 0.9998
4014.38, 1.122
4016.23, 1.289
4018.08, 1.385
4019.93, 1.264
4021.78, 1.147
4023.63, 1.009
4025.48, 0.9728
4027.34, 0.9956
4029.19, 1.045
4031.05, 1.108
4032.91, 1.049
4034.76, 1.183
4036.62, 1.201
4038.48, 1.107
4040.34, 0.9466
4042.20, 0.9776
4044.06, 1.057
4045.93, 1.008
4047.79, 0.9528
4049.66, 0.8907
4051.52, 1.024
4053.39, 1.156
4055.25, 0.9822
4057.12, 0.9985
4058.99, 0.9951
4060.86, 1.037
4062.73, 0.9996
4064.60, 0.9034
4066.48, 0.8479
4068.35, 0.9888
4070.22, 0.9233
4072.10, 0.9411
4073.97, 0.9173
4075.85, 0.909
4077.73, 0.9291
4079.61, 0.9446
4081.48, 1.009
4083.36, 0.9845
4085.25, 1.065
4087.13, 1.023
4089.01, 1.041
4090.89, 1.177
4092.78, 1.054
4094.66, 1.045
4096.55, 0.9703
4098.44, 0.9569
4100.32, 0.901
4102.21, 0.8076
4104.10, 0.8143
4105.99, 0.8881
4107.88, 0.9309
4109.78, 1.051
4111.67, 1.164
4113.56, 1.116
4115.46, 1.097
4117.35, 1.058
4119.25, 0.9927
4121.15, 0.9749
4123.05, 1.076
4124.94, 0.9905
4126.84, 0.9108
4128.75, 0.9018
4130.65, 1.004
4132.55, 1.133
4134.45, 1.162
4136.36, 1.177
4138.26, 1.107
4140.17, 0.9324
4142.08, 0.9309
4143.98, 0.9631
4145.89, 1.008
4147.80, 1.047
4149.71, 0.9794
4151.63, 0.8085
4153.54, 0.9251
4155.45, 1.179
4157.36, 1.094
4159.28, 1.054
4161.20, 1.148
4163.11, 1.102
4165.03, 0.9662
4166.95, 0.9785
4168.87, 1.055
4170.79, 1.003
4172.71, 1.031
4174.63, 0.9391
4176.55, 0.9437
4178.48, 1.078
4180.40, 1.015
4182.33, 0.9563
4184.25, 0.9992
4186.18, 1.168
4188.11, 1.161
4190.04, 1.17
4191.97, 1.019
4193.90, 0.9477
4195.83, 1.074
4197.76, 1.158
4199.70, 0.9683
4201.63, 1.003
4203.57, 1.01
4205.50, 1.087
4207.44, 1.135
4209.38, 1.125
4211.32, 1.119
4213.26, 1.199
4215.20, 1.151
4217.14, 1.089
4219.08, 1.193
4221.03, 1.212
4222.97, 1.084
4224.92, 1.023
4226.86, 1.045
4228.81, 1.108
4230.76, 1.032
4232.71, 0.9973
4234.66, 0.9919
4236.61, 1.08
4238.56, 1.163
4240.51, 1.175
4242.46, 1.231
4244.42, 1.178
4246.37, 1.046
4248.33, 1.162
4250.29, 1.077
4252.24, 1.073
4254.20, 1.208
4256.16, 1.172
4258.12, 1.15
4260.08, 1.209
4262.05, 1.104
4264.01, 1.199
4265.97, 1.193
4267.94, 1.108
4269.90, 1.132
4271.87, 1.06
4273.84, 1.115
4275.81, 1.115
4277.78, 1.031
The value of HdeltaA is -0.2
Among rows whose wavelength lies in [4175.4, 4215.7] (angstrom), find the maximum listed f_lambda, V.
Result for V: 1.199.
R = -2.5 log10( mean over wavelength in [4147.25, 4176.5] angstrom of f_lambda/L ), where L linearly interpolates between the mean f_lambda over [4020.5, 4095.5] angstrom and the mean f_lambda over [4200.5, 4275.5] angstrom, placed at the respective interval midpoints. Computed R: 0.06 mag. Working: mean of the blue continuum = 1.01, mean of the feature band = 1.02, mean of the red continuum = 1.12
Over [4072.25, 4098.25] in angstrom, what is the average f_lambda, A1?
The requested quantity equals 1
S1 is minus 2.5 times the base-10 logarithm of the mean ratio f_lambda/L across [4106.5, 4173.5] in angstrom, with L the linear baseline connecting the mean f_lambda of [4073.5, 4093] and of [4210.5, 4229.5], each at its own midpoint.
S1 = 0.03 mag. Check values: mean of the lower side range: 1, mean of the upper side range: 1.12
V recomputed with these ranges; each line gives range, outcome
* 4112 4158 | 1.179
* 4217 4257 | 1.231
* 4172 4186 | 1.078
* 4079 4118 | 1.177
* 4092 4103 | 1.054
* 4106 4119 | 1.164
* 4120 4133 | 1.133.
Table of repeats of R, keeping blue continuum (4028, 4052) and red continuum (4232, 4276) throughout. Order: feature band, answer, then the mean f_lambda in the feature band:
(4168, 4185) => 0.098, 1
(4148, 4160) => 0.083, 1.01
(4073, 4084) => 0.118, 0.949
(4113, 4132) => 0.066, 1.01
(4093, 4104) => 0.142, 0.935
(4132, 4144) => 0.019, 1.06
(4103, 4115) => 0.079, 0.996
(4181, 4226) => 0.020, 1.09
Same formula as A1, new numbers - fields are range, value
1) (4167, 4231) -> 1.07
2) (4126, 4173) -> 1.02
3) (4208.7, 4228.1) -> 1.12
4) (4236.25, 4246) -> 1.16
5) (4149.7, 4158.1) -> 0.997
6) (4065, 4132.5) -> 0.984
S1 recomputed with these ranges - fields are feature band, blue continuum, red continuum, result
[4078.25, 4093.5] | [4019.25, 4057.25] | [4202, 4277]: 0.034 mag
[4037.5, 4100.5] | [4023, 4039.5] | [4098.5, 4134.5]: 0.051 mag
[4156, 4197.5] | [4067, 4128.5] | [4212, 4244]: 0.017 mag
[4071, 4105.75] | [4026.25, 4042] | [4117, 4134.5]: 0.073 mag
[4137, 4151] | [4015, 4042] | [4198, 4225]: 0.118 mag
